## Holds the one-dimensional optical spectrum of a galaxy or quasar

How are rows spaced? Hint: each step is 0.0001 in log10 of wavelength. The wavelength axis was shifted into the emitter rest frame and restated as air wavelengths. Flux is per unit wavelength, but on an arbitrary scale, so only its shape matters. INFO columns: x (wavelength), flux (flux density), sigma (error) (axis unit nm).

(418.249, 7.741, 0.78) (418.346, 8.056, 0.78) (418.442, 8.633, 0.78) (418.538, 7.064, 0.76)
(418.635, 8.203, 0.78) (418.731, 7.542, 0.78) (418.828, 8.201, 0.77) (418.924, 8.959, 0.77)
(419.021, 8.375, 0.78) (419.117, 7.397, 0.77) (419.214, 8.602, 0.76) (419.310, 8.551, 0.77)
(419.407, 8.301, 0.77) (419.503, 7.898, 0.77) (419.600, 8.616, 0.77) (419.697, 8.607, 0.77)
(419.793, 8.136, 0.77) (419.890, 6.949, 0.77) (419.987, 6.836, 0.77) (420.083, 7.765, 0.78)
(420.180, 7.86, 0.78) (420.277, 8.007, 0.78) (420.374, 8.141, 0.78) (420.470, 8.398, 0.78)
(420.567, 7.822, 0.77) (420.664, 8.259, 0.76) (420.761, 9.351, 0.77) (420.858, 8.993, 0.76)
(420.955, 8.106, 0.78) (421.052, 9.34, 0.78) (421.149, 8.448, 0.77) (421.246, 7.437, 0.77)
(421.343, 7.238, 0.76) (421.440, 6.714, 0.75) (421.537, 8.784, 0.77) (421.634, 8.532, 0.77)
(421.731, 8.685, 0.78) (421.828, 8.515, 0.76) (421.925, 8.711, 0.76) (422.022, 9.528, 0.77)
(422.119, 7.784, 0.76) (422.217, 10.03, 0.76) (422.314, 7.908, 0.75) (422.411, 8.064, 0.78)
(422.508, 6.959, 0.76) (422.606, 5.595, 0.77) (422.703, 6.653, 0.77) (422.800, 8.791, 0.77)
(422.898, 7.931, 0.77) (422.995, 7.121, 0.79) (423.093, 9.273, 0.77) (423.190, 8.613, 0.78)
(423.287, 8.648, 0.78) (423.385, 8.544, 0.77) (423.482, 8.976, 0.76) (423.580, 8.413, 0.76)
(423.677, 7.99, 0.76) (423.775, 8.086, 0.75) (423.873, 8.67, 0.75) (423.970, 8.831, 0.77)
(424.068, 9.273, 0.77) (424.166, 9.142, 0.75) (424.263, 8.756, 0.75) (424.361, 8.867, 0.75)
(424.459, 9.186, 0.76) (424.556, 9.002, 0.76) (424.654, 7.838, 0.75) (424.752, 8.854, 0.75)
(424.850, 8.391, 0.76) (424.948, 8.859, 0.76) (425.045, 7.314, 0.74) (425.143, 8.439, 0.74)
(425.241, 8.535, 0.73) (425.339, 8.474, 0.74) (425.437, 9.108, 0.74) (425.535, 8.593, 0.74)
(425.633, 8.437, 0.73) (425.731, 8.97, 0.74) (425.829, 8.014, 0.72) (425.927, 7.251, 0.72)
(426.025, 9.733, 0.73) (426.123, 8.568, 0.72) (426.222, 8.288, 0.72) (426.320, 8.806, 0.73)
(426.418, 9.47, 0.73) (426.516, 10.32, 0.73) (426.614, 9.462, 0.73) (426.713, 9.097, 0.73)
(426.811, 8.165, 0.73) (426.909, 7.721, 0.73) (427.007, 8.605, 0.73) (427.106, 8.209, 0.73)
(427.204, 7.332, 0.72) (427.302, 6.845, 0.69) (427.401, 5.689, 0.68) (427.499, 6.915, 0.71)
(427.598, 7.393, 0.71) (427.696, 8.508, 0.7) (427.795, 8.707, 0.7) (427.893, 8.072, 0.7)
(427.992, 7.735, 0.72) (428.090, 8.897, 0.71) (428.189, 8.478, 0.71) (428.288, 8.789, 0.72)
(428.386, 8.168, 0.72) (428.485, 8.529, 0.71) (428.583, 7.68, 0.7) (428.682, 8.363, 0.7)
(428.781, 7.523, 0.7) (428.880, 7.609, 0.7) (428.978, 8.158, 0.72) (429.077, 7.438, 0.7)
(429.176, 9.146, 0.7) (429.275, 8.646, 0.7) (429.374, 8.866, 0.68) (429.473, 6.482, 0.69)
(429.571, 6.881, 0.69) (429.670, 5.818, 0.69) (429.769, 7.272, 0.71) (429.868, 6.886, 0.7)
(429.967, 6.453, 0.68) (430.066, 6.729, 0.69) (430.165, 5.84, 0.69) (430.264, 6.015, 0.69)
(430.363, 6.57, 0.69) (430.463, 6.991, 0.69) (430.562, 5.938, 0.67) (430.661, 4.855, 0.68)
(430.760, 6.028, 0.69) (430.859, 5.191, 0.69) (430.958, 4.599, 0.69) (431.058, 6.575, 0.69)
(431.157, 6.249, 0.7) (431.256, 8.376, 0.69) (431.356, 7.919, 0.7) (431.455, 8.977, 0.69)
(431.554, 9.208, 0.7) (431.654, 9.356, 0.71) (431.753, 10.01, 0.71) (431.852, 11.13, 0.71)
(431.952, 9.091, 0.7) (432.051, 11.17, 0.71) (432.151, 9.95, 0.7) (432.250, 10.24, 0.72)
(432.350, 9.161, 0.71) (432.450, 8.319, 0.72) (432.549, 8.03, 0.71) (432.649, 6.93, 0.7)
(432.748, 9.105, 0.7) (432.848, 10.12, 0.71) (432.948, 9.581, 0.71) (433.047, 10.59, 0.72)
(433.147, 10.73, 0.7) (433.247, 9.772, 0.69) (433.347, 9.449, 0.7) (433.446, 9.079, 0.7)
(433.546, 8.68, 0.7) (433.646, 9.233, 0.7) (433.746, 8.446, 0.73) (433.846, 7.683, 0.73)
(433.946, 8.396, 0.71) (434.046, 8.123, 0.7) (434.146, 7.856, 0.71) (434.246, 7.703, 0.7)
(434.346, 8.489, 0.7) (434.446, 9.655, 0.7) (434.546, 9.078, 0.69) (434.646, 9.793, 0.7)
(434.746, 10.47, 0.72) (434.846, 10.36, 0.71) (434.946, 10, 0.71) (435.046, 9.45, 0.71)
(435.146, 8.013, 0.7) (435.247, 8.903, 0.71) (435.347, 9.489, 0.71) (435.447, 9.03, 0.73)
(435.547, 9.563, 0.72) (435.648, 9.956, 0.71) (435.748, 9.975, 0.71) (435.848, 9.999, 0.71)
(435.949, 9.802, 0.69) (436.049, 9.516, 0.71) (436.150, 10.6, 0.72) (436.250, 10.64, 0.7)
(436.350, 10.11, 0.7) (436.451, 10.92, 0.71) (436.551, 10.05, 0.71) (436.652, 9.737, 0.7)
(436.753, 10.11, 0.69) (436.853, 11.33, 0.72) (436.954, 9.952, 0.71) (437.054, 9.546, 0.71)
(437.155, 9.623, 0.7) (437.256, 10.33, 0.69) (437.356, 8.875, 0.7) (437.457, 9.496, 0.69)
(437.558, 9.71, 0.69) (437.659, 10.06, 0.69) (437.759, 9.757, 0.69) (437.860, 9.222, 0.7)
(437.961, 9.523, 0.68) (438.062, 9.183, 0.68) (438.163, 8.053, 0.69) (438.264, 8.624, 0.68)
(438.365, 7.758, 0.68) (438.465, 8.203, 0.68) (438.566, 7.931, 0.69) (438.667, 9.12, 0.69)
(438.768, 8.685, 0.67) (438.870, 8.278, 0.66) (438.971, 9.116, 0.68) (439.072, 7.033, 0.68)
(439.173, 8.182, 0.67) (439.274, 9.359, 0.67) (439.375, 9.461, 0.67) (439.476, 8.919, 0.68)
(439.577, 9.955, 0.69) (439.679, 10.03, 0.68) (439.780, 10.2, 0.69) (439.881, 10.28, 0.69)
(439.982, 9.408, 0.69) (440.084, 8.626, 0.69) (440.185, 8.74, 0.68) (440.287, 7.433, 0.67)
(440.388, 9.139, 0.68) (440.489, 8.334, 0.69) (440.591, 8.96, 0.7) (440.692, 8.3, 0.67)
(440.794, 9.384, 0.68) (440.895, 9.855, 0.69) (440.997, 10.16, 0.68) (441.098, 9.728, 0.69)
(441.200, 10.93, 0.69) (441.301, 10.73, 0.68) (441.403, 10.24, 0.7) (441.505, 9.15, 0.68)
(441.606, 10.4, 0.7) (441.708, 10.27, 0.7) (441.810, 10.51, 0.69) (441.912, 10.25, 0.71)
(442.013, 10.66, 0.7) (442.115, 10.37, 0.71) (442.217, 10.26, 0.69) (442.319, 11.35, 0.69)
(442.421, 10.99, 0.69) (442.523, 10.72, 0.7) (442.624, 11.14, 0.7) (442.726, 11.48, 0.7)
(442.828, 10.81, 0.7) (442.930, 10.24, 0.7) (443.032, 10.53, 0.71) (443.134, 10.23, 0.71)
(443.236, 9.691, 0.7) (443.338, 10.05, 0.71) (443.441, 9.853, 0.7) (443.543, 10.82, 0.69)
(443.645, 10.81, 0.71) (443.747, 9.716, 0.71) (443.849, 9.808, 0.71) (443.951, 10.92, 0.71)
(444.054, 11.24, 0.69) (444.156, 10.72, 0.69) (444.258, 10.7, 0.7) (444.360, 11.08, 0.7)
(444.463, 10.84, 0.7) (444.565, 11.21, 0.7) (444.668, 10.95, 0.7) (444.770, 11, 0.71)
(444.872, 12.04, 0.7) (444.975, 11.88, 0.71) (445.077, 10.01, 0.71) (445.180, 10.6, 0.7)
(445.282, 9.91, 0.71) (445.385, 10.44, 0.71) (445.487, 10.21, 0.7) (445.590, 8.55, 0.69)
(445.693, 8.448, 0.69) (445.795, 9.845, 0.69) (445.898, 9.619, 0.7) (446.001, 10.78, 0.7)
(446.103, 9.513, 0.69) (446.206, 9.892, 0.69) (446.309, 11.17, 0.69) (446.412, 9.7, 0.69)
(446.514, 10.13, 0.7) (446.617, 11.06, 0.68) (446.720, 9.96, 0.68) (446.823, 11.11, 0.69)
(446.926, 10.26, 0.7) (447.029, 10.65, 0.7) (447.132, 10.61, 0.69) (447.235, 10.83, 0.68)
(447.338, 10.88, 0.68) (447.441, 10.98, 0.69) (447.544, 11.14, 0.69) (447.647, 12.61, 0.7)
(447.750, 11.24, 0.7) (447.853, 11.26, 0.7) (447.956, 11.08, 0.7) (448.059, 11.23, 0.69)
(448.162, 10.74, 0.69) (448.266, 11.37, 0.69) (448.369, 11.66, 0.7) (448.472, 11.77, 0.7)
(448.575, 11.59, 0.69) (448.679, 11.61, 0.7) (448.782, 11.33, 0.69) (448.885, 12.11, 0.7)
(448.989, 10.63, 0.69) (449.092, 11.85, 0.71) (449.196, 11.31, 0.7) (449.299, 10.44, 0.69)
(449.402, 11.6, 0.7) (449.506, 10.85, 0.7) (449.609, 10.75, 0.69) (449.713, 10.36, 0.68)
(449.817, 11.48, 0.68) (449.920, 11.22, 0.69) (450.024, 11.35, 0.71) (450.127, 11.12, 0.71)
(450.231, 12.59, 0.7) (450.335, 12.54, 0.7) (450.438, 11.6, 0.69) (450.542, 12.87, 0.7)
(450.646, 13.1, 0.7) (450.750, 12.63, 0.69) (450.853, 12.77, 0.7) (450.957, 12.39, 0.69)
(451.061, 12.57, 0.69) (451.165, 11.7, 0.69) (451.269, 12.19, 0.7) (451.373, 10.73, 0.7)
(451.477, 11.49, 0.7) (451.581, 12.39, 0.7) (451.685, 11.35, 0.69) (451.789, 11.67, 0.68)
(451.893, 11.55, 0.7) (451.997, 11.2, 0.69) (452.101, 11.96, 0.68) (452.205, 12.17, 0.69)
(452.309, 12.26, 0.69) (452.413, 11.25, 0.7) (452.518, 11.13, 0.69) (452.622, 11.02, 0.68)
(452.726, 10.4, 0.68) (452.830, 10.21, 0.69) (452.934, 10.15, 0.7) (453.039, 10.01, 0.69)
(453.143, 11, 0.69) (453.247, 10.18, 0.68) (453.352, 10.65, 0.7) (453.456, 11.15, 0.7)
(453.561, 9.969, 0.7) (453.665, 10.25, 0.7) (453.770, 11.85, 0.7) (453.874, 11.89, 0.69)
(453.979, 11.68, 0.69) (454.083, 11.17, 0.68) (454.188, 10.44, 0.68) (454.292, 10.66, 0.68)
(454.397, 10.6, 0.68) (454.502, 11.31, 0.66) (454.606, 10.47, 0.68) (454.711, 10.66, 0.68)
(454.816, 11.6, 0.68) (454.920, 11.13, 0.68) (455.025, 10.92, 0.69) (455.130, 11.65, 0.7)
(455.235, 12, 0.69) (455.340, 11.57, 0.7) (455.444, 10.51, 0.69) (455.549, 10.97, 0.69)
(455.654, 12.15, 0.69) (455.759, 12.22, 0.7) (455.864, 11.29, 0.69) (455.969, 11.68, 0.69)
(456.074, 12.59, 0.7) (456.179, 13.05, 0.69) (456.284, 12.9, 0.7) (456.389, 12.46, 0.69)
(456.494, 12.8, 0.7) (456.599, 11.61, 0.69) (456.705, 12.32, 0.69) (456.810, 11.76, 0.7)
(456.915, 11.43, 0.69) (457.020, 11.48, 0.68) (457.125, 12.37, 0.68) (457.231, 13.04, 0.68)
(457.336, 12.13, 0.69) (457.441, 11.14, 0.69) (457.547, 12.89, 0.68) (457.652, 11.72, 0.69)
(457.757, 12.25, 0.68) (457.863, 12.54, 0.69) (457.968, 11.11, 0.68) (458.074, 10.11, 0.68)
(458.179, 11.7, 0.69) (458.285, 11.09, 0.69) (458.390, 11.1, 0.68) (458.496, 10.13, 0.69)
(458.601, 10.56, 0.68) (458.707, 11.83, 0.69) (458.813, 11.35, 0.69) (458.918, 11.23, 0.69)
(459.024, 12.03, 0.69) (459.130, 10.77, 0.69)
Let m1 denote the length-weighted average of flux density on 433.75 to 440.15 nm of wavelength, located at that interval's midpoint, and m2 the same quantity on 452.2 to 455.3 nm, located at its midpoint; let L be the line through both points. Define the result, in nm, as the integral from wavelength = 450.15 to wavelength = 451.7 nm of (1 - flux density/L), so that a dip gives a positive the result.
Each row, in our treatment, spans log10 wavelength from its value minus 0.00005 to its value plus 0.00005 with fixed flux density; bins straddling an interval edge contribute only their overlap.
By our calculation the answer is -0.22 nm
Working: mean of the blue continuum 9.31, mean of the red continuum 11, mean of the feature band 12.2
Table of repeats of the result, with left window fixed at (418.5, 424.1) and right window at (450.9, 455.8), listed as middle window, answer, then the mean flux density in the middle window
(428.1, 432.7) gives 0.66 nm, 7.76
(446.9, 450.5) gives -0.16 nm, 11.3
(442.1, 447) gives -0.03 nm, 10.5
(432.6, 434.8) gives 0.08 nm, 9.05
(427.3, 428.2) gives 0.11 nm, 7.73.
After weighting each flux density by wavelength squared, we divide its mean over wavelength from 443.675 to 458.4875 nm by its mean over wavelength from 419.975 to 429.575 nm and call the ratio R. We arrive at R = 1.53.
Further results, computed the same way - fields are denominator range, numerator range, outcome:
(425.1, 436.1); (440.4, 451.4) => 1.38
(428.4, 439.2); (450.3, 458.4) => 1.46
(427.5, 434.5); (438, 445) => 1.28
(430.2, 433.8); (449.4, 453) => 1.51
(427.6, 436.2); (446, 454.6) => 1.45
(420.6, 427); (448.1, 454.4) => 1.52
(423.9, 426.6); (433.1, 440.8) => 1.12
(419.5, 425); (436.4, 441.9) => 1.22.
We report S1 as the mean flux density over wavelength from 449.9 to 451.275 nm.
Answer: 12.2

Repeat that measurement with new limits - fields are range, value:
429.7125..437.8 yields 8.85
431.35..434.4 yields 9.13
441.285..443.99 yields 10.4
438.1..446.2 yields 9.87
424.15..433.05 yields 8.12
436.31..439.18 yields 9.27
